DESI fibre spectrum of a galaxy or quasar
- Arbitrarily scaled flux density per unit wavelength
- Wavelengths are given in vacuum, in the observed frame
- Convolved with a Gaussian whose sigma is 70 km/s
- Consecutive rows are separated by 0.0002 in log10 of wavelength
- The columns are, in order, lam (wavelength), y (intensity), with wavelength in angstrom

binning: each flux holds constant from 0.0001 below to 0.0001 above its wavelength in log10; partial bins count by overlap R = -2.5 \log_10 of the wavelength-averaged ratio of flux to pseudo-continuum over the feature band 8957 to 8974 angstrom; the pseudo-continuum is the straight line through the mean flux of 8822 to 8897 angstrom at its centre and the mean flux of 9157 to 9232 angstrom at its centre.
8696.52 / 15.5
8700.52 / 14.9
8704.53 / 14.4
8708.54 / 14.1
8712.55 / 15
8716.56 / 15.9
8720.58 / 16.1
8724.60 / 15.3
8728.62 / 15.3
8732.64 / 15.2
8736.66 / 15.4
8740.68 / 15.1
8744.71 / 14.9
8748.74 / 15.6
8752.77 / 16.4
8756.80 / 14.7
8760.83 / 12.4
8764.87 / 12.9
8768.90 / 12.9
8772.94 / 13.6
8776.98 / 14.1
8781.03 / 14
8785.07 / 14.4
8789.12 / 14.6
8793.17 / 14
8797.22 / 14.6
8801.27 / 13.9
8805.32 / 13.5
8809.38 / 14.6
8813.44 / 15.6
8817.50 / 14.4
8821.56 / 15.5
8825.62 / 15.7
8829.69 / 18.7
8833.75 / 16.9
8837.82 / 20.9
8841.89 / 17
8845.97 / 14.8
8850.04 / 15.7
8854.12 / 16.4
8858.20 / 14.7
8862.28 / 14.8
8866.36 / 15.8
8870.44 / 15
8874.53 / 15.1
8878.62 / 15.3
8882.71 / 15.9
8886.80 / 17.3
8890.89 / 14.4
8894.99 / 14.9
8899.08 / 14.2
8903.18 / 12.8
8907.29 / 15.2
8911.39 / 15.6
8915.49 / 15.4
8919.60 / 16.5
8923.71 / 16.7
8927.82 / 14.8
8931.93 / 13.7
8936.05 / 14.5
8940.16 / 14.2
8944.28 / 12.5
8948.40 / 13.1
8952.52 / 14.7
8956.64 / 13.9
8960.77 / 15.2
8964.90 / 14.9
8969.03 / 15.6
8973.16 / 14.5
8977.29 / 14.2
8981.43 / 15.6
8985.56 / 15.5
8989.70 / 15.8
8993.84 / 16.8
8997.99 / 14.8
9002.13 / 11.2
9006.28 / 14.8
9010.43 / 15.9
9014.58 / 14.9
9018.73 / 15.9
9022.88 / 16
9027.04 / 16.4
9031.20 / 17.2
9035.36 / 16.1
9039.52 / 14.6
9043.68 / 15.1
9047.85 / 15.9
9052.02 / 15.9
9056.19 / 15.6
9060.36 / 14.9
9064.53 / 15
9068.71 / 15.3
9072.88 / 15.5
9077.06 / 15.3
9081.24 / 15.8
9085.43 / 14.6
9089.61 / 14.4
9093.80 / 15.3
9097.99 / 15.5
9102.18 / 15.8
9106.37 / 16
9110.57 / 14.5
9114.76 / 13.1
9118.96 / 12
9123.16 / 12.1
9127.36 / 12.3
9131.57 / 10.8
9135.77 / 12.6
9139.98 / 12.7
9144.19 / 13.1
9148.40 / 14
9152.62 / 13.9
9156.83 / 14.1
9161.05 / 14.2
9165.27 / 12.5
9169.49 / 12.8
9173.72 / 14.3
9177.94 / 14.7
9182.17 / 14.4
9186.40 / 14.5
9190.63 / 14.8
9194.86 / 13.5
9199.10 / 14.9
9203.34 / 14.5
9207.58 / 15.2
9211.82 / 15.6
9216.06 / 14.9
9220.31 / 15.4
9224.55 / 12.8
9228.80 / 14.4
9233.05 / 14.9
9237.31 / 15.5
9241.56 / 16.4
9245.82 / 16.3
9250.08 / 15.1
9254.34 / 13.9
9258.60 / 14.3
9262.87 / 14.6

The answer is 0.04 mag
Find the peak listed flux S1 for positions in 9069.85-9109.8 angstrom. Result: 16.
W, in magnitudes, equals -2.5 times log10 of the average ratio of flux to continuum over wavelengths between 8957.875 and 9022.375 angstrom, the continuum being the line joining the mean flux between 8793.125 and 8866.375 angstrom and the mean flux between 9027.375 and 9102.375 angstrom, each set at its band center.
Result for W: 0.03 mag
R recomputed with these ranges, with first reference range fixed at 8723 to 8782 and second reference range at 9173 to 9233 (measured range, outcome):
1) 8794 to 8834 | -0.05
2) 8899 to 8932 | -0.04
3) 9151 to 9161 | 0.04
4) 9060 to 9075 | -0.05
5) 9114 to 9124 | 0.18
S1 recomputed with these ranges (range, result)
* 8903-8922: 16.5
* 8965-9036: 17.2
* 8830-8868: 20.9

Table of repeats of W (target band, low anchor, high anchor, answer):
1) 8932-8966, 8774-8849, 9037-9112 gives 0.09 mag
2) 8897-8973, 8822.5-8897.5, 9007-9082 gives 0.09 mag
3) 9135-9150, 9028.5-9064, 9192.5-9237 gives 0.15 mag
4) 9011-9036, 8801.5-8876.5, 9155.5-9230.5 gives -0.07 mag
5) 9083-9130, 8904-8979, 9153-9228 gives 0.02 mag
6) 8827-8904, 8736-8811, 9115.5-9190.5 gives -0.13 mag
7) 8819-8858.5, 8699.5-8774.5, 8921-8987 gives -0.14 mag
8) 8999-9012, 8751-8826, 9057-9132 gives 0.03 mag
